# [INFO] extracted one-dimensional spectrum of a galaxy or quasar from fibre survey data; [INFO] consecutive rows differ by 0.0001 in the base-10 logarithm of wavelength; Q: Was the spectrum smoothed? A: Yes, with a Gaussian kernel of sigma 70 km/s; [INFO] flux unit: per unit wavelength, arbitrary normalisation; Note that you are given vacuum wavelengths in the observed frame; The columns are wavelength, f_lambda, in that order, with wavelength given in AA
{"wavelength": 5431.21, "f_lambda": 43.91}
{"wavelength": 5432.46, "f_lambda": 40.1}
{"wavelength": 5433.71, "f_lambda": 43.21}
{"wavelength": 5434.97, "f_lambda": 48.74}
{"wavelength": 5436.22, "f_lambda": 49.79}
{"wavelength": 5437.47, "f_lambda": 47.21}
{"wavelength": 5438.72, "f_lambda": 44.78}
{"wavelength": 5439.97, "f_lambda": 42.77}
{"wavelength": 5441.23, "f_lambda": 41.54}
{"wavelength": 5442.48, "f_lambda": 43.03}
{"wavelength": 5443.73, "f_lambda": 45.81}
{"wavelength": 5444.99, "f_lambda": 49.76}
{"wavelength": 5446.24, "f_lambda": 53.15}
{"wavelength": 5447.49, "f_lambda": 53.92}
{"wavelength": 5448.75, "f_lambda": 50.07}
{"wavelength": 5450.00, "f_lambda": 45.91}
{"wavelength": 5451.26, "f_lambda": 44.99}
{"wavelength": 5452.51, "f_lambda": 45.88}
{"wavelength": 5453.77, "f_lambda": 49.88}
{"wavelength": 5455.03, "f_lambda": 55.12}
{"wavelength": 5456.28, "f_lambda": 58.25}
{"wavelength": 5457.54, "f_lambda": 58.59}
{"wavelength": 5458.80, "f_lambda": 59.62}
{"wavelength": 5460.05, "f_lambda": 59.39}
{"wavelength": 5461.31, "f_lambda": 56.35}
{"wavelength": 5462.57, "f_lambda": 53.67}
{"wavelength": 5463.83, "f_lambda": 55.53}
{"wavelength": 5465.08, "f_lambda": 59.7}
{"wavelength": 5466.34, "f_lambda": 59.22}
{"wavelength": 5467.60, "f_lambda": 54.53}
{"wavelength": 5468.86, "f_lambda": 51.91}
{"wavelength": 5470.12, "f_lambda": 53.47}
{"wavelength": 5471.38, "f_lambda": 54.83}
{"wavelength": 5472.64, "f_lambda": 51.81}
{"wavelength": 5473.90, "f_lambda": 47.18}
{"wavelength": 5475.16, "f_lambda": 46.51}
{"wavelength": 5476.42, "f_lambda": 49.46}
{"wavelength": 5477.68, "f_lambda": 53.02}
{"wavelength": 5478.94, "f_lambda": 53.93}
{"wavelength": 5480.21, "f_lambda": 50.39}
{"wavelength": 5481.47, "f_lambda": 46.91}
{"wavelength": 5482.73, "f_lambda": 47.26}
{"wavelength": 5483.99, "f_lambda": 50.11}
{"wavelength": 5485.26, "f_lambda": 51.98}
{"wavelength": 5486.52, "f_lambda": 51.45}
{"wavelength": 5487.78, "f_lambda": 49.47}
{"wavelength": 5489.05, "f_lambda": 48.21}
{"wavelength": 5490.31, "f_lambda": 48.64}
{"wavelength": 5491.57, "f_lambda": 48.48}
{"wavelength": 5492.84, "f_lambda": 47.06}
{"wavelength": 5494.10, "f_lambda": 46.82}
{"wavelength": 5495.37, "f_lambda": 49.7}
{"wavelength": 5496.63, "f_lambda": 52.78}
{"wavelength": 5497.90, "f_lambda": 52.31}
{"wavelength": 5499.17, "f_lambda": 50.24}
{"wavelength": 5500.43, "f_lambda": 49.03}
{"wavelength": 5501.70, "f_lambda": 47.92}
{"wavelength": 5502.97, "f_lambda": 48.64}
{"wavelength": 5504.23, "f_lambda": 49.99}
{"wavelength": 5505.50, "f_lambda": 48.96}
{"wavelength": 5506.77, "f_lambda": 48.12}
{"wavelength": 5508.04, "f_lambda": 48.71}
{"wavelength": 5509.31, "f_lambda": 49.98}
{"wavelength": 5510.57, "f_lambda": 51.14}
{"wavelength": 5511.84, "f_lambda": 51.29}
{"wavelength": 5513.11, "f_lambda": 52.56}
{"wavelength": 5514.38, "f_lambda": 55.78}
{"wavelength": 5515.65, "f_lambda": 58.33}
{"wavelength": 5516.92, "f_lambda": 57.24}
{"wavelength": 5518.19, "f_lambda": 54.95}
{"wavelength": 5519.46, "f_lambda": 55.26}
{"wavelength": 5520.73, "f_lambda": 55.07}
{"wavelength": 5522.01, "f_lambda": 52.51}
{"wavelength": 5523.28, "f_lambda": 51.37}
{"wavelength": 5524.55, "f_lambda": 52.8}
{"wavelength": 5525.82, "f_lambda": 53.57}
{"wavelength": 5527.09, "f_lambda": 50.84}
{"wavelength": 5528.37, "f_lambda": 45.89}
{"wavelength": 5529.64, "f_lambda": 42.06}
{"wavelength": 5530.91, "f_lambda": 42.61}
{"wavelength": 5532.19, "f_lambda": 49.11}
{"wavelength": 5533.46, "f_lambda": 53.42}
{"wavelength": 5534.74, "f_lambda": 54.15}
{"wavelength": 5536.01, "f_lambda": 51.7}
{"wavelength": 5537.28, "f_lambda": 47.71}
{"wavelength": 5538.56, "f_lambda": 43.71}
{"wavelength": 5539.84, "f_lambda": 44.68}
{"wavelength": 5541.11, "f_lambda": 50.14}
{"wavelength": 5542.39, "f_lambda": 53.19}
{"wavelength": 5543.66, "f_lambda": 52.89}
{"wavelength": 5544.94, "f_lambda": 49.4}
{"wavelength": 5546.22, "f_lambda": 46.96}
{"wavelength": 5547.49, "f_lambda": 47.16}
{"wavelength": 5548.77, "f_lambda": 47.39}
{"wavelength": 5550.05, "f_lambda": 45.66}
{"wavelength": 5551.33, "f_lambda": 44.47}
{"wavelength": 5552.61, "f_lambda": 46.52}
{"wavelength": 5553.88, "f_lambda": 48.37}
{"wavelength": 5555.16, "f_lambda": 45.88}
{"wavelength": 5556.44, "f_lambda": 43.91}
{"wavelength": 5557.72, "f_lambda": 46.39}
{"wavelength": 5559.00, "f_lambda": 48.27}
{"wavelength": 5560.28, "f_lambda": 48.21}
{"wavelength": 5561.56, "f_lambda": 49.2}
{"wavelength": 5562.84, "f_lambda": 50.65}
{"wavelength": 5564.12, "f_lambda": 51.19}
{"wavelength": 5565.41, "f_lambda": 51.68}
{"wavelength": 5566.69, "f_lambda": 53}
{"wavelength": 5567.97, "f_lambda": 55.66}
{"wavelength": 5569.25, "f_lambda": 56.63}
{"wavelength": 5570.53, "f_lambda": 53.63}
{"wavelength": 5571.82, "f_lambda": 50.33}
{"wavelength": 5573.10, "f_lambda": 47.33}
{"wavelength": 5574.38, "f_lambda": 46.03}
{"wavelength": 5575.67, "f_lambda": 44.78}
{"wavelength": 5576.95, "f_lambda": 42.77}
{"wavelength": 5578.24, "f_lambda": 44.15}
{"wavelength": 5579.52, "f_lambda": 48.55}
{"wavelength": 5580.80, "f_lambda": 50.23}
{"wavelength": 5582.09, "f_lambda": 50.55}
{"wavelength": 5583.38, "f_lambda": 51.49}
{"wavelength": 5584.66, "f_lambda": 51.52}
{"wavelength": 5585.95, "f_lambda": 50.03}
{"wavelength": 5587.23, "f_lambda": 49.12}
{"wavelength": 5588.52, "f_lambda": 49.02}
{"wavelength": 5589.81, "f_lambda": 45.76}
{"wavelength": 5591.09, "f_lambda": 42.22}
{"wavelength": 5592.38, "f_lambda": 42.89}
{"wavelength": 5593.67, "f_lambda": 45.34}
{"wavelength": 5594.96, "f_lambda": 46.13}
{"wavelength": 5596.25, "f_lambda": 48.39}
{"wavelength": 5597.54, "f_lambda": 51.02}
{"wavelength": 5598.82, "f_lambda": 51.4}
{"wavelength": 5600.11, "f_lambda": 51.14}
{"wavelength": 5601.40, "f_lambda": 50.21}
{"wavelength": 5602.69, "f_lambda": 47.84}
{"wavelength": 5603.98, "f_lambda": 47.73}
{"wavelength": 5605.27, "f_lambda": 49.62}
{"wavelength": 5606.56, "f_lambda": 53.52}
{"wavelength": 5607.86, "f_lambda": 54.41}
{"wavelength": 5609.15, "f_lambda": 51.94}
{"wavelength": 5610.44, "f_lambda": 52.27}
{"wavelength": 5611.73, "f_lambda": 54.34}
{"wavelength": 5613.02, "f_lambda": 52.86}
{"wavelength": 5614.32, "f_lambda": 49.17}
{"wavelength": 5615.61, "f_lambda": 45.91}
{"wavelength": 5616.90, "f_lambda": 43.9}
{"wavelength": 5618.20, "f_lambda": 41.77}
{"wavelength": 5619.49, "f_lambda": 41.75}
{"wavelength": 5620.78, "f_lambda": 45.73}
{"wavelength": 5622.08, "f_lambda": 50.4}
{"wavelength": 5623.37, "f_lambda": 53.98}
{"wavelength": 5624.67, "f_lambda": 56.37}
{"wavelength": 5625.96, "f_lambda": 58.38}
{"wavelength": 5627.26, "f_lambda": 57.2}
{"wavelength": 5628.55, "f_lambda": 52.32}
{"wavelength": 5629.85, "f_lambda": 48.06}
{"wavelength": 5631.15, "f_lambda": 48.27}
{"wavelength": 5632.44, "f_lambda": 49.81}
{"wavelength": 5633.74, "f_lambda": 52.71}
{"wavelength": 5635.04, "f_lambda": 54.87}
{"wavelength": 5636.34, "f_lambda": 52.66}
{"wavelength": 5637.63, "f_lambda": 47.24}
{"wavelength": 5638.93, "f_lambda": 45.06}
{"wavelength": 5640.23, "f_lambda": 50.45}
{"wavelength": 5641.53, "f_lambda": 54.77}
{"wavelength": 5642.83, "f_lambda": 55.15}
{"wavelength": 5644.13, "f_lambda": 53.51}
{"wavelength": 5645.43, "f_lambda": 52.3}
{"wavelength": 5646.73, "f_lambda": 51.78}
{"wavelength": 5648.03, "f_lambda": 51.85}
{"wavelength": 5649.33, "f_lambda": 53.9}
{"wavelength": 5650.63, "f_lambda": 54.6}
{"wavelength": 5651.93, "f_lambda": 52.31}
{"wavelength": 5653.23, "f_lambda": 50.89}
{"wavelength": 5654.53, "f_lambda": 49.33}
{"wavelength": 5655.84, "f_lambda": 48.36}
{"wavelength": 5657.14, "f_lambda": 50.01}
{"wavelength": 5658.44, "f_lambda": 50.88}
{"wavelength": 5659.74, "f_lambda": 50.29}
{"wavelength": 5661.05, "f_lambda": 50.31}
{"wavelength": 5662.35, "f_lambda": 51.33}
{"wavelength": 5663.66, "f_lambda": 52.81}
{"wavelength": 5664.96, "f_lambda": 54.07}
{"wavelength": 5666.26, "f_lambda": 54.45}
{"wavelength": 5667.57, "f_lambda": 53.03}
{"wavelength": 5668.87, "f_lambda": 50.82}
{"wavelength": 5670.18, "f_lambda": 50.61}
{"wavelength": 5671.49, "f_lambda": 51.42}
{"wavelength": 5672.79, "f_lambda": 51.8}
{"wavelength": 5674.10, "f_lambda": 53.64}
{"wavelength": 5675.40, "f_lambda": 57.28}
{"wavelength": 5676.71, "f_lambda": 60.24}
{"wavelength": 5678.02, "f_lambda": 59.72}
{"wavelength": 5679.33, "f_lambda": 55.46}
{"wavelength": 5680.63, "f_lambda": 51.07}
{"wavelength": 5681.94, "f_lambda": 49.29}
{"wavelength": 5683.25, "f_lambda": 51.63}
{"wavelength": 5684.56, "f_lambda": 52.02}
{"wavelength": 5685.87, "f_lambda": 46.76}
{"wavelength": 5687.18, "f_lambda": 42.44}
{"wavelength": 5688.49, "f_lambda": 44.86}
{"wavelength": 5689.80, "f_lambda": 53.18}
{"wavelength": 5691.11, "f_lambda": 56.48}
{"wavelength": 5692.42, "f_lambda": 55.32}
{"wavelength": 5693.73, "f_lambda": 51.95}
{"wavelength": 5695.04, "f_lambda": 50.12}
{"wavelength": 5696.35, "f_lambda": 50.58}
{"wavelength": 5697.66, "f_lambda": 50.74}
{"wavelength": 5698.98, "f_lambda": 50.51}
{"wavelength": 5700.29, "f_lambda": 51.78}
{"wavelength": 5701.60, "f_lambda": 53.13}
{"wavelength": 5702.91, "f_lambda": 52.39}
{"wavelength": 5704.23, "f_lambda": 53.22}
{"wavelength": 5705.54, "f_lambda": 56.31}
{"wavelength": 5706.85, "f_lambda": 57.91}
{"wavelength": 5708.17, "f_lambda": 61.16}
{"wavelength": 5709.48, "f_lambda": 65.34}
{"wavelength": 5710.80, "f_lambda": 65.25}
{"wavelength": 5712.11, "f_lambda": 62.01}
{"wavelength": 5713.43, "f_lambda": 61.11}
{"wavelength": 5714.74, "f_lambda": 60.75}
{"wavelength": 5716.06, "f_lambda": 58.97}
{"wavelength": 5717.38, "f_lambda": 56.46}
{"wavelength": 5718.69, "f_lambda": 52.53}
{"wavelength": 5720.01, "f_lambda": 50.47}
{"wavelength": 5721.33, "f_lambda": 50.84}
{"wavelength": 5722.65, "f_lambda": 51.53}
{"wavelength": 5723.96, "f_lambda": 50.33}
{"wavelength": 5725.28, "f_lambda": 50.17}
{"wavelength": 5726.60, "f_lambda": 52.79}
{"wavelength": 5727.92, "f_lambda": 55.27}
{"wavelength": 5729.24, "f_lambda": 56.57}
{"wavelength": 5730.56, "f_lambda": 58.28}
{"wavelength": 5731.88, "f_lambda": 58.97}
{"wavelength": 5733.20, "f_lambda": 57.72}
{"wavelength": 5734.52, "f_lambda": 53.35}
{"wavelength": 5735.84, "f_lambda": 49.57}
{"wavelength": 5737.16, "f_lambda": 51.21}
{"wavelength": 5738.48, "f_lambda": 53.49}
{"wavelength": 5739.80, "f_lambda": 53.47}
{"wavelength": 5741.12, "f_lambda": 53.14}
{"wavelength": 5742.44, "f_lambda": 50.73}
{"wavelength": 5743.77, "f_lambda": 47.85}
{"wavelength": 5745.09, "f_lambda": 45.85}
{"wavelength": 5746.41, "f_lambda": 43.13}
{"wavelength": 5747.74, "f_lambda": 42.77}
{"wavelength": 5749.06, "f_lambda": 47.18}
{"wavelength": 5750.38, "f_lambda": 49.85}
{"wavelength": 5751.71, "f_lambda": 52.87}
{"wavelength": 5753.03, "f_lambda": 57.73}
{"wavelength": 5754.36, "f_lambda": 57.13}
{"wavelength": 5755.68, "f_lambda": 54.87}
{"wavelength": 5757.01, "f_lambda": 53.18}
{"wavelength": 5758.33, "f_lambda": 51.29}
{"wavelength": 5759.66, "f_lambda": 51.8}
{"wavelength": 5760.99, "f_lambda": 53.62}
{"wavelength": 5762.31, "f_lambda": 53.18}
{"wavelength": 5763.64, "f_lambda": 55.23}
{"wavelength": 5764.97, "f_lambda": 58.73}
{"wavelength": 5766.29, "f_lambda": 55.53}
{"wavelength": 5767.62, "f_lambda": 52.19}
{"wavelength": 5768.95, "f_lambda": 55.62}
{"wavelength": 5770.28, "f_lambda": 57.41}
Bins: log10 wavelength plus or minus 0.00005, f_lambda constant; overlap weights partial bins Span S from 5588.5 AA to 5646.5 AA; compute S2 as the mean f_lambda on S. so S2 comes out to 50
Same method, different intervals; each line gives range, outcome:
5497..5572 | 50.1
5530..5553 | 48.3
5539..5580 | 48.6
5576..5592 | 47.8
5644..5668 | 51.9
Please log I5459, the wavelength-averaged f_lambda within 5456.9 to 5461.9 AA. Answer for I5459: 58.5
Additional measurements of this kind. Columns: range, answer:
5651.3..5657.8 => 50.2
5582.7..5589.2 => 50.2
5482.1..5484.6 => 48.7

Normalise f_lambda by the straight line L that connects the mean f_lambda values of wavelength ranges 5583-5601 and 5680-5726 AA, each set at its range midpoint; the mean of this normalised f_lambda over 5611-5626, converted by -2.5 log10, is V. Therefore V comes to 0.01 mag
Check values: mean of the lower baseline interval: 48.2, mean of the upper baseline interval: 53.7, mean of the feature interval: 49.2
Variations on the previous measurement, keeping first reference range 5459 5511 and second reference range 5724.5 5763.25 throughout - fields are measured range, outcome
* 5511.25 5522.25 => -0.07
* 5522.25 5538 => 0.04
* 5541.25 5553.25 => 0.07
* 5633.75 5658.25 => 0.01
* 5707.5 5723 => -0.12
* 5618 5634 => 0.02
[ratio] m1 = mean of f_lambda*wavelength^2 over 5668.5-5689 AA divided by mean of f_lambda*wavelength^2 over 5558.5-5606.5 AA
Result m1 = 1.09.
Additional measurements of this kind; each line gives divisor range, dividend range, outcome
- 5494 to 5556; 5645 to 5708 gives 1.10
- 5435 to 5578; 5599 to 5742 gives 1.11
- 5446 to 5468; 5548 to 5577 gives 0.94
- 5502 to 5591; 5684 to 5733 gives 1.16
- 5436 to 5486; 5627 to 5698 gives 1.09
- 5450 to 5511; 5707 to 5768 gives 1.15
